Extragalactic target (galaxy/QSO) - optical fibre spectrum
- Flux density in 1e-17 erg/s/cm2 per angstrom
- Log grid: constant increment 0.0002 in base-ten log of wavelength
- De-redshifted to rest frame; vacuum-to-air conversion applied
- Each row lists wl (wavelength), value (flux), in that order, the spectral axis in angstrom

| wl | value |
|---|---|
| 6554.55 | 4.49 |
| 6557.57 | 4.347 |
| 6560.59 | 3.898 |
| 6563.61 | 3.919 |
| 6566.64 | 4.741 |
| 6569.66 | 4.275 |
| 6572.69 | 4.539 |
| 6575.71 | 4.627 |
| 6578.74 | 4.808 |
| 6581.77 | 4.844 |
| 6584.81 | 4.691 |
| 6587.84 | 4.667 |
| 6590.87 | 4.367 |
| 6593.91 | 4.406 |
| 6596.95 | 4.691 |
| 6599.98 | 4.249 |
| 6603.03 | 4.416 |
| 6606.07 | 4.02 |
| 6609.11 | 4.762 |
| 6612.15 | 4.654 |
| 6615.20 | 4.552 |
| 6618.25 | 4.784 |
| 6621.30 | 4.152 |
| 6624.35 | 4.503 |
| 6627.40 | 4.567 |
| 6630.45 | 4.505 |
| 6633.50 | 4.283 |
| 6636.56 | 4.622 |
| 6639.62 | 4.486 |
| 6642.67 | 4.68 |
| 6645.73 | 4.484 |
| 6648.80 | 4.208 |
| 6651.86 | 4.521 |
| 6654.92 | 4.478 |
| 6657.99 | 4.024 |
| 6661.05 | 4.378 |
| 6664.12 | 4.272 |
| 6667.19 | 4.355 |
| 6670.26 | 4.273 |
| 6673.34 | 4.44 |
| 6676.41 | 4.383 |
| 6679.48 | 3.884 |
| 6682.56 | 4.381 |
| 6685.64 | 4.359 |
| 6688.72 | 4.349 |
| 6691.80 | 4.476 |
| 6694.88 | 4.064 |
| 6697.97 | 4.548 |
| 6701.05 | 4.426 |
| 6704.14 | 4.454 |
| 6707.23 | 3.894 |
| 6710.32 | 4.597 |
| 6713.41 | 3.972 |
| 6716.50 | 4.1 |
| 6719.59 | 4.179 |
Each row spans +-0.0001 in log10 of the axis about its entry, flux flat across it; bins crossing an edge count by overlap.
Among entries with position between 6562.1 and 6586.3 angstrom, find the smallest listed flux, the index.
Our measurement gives 3.919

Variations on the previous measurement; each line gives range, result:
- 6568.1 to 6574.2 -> 4.275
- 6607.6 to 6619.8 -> 4.552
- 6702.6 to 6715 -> 3.894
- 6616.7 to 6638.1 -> 4.152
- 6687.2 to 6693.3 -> 4.349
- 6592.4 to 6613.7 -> 4.02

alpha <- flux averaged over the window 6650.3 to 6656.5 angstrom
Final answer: 4.5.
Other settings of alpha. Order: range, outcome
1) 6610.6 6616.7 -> 4.6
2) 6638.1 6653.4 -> 4.48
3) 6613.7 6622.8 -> 4.49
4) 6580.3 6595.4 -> 4.59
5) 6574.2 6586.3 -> 4.74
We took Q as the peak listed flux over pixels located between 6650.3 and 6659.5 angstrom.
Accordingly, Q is 4.521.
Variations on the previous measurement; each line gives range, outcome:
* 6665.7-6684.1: 4.44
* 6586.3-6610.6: 4.762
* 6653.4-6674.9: 4.478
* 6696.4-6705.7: 4.548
